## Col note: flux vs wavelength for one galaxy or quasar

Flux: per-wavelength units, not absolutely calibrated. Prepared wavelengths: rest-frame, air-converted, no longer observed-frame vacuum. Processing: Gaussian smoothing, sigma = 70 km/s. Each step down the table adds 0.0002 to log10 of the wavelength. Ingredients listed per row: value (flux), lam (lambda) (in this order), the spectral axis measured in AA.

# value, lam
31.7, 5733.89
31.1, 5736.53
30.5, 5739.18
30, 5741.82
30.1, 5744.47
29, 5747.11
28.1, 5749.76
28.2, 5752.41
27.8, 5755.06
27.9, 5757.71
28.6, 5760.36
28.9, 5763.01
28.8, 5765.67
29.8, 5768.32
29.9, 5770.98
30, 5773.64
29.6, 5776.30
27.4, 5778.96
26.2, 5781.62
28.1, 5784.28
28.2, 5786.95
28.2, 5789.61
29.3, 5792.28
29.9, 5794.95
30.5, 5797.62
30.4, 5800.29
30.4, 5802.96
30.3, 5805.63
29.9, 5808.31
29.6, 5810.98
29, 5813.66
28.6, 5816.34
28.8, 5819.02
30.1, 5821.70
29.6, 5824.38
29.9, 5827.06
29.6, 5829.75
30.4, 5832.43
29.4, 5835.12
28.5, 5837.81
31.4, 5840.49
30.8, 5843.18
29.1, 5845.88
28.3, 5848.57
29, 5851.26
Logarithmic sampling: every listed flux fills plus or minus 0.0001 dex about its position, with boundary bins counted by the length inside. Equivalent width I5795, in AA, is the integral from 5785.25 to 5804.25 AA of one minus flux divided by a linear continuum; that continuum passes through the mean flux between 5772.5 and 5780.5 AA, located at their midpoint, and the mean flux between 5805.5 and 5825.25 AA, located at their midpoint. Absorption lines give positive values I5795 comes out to -0.24 AA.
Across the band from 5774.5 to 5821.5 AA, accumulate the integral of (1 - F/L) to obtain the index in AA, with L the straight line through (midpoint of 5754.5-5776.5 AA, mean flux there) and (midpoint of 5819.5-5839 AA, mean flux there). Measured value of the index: 0.4 AA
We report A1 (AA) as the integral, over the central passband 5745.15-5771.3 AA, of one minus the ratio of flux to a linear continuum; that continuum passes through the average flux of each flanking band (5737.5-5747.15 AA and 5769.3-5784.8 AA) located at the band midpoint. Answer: 0.6 AA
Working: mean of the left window 30.1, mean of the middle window 28.7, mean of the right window 28.6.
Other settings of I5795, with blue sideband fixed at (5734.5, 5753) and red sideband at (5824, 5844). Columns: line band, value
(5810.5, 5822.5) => 0.3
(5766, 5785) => 0.7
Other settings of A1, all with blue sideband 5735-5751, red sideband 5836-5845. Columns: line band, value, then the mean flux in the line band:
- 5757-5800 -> 1.51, 28.9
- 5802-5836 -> 0.46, 29.7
